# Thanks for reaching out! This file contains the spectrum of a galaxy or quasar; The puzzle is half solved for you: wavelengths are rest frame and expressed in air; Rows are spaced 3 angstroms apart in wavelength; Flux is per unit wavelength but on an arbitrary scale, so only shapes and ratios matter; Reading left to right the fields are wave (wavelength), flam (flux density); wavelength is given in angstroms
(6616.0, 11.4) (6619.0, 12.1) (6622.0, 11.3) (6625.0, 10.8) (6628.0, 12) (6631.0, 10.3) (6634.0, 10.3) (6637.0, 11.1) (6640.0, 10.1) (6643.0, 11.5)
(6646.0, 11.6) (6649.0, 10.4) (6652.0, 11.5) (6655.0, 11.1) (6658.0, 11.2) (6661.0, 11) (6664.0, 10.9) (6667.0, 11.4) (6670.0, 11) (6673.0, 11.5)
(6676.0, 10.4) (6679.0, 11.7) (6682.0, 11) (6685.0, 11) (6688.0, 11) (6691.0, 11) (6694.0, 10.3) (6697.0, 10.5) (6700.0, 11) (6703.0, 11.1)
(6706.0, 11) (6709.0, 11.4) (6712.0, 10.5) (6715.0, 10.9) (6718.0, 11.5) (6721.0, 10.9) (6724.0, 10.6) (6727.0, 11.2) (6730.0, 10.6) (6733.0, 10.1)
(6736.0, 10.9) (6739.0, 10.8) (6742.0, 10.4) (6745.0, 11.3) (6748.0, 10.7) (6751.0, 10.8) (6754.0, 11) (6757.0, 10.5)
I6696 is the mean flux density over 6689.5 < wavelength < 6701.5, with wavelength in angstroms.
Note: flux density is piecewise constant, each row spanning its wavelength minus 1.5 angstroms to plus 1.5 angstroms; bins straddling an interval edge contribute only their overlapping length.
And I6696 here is 10.7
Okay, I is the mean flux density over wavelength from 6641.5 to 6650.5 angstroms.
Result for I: 11.2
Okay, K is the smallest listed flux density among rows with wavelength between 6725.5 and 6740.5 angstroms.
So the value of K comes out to 10.1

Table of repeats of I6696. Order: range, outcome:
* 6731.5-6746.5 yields 10.7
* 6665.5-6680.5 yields 11.2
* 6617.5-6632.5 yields 11.3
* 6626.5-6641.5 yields 10.8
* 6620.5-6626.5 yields 11.1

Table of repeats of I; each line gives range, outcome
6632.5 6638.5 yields 10.7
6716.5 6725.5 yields 11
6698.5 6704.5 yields 11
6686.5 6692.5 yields 11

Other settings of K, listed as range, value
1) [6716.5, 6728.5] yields 10.6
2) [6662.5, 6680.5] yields 10.4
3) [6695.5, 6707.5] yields 10.5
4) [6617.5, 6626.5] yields 10.8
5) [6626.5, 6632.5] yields 10.3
